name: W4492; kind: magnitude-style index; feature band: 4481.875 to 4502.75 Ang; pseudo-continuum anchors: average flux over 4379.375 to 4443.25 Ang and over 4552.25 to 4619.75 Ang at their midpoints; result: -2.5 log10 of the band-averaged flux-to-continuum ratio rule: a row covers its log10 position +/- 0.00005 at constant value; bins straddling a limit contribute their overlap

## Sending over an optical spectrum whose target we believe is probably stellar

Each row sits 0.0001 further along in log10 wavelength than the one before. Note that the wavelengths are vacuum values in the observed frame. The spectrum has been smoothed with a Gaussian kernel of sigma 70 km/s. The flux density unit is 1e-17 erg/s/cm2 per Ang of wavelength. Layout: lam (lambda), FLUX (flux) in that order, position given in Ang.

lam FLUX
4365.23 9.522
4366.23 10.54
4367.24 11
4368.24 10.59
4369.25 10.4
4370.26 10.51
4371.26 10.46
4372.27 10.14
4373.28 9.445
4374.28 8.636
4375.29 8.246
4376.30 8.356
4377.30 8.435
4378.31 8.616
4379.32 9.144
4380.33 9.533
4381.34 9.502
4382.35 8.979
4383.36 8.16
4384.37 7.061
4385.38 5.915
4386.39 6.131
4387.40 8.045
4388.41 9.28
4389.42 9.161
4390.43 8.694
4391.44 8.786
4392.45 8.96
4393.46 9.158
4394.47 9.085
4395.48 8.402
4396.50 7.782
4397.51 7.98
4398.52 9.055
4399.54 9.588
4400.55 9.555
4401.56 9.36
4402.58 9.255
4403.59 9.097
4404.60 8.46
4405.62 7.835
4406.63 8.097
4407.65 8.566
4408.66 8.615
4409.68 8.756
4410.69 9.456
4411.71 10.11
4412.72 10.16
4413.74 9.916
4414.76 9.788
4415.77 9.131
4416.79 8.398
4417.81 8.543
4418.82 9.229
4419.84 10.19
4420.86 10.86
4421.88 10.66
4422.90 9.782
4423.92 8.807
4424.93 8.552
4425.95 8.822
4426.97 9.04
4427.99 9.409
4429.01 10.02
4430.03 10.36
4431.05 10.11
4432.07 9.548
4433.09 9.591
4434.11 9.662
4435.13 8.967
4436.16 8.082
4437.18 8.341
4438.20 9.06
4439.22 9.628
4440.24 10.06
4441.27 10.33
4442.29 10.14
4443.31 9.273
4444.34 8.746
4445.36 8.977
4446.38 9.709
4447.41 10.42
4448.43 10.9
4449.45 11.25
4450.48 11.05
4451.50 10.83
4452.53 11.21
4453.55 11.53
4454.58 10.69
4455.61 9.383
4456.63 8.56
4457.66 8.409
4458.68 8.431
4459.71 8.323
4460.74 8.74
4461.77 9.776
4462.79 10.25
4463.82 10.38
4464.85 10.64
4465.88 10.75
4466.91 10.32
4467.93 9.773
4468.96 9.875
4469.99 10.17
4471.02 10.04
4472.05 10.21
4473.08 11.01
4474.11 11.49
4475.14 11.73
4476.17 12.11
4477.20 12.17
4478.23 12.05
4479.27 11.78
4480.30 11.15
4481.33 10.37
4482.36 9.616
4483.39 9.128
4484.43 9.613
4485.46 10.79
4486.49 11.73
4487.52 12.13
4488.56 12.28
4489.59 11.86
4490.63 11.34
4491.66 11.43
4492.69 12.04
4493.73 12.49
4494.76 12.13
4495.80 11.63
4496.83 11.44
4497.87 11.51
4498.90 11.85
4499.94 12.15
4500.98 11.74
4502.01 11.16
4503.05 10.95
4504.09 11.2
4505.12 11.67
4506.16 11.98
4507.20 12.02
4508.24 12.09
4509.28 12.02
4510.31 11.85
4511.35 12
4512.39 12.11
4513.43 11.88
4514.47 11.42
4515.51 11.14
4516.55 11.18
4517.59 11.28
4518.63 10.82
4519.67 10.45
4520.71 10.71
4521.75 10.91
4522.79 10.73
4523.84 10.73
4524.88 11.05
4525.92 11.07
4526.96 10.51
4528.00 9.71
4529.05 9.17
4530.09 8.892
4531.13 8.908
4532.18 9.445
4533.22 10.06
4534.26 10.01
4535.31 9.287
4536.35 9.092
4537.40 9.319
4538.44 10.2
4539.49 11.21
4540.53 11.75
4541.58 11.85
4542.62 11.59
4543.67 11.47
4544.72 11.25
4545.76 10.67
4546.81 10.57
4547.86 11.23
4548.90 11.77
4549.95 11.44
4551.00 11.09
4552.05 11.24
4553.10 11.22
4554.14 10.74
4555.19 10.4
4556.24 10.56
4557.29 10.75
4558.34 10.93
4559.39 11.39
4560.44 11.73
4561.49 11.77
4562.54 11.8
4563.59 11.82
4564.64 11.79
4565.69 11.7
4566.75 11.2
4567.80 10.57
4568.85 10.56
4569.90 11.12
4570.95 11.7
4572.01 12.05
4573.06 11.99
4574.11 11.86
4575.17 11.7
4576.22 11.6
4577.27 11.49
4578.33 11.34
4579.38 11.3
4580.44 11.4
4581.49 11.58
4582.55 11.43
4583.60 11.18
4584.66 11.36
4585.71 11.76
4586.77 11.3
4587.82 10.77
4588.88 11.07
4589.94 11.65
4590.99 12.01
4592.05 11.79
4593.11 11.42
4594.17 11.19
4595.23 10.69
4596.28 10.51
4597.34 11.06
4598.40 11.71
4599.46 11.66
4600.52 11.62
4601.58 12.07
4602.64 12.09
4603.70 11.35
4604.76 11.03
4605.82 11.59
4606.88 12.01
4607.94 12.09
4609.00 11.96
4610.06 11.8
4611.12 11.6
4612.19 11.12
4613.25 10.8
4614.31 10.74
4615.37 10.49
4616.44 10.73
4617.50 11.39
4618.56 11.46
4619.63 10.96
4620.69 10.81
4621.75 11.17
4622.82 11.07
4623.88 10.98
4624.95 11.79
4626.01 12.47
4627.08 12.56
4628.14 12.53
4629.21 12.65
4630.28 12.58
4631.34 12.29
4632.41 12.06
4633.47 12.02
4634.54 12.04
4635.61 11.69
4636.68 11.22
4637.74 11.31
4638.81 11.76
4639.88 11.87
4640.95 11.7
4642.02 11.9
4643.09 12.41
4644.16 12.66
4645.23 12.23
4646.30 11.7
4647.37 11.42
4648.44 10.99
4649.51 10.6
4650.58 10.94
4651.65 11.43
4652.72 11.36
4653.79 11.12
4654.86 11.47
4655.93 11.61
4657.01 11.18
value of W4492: -0.128 mag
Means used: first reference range 9.06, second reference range 11.4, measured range 11.4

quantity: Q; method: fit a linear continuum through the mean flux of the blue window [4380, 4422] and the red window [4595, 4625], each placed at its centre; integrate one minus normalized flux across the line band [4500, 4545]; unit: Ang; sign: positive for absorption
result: -2.6 Ang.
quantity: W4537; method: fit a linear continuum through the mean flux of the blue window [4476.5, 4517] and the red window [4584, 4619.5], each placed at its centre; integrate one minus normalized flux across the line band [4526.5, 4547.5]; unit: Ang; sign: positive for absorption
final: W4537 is 2.22 Ang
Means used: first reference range 11.5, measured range 10.3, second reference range 11.4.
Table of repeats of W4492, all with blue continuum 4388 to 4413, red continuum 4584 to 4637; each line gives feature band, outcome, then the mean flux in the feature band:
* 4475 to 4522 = -0.13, 11.5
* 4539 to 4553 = -0.06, 11.3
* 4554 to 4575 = -0.04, 11.3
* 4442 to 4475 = -0.05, 10.1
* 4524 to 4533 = 0.07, 9.89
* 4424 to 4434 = -0.02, 9.48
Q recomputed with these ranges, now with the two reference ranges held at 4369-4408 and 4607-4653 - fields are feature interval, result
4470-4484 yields -1.6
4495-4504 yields -1.3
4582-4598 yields -0.2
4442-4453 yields -0.9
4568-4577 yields -0.5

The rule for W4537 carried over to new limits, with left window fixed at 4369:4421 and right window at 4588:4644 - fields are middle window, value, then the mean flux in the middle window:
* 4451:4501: -4.45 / 10.8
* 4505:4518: -1.79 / 11.7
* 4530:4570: -0.20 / 10.9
